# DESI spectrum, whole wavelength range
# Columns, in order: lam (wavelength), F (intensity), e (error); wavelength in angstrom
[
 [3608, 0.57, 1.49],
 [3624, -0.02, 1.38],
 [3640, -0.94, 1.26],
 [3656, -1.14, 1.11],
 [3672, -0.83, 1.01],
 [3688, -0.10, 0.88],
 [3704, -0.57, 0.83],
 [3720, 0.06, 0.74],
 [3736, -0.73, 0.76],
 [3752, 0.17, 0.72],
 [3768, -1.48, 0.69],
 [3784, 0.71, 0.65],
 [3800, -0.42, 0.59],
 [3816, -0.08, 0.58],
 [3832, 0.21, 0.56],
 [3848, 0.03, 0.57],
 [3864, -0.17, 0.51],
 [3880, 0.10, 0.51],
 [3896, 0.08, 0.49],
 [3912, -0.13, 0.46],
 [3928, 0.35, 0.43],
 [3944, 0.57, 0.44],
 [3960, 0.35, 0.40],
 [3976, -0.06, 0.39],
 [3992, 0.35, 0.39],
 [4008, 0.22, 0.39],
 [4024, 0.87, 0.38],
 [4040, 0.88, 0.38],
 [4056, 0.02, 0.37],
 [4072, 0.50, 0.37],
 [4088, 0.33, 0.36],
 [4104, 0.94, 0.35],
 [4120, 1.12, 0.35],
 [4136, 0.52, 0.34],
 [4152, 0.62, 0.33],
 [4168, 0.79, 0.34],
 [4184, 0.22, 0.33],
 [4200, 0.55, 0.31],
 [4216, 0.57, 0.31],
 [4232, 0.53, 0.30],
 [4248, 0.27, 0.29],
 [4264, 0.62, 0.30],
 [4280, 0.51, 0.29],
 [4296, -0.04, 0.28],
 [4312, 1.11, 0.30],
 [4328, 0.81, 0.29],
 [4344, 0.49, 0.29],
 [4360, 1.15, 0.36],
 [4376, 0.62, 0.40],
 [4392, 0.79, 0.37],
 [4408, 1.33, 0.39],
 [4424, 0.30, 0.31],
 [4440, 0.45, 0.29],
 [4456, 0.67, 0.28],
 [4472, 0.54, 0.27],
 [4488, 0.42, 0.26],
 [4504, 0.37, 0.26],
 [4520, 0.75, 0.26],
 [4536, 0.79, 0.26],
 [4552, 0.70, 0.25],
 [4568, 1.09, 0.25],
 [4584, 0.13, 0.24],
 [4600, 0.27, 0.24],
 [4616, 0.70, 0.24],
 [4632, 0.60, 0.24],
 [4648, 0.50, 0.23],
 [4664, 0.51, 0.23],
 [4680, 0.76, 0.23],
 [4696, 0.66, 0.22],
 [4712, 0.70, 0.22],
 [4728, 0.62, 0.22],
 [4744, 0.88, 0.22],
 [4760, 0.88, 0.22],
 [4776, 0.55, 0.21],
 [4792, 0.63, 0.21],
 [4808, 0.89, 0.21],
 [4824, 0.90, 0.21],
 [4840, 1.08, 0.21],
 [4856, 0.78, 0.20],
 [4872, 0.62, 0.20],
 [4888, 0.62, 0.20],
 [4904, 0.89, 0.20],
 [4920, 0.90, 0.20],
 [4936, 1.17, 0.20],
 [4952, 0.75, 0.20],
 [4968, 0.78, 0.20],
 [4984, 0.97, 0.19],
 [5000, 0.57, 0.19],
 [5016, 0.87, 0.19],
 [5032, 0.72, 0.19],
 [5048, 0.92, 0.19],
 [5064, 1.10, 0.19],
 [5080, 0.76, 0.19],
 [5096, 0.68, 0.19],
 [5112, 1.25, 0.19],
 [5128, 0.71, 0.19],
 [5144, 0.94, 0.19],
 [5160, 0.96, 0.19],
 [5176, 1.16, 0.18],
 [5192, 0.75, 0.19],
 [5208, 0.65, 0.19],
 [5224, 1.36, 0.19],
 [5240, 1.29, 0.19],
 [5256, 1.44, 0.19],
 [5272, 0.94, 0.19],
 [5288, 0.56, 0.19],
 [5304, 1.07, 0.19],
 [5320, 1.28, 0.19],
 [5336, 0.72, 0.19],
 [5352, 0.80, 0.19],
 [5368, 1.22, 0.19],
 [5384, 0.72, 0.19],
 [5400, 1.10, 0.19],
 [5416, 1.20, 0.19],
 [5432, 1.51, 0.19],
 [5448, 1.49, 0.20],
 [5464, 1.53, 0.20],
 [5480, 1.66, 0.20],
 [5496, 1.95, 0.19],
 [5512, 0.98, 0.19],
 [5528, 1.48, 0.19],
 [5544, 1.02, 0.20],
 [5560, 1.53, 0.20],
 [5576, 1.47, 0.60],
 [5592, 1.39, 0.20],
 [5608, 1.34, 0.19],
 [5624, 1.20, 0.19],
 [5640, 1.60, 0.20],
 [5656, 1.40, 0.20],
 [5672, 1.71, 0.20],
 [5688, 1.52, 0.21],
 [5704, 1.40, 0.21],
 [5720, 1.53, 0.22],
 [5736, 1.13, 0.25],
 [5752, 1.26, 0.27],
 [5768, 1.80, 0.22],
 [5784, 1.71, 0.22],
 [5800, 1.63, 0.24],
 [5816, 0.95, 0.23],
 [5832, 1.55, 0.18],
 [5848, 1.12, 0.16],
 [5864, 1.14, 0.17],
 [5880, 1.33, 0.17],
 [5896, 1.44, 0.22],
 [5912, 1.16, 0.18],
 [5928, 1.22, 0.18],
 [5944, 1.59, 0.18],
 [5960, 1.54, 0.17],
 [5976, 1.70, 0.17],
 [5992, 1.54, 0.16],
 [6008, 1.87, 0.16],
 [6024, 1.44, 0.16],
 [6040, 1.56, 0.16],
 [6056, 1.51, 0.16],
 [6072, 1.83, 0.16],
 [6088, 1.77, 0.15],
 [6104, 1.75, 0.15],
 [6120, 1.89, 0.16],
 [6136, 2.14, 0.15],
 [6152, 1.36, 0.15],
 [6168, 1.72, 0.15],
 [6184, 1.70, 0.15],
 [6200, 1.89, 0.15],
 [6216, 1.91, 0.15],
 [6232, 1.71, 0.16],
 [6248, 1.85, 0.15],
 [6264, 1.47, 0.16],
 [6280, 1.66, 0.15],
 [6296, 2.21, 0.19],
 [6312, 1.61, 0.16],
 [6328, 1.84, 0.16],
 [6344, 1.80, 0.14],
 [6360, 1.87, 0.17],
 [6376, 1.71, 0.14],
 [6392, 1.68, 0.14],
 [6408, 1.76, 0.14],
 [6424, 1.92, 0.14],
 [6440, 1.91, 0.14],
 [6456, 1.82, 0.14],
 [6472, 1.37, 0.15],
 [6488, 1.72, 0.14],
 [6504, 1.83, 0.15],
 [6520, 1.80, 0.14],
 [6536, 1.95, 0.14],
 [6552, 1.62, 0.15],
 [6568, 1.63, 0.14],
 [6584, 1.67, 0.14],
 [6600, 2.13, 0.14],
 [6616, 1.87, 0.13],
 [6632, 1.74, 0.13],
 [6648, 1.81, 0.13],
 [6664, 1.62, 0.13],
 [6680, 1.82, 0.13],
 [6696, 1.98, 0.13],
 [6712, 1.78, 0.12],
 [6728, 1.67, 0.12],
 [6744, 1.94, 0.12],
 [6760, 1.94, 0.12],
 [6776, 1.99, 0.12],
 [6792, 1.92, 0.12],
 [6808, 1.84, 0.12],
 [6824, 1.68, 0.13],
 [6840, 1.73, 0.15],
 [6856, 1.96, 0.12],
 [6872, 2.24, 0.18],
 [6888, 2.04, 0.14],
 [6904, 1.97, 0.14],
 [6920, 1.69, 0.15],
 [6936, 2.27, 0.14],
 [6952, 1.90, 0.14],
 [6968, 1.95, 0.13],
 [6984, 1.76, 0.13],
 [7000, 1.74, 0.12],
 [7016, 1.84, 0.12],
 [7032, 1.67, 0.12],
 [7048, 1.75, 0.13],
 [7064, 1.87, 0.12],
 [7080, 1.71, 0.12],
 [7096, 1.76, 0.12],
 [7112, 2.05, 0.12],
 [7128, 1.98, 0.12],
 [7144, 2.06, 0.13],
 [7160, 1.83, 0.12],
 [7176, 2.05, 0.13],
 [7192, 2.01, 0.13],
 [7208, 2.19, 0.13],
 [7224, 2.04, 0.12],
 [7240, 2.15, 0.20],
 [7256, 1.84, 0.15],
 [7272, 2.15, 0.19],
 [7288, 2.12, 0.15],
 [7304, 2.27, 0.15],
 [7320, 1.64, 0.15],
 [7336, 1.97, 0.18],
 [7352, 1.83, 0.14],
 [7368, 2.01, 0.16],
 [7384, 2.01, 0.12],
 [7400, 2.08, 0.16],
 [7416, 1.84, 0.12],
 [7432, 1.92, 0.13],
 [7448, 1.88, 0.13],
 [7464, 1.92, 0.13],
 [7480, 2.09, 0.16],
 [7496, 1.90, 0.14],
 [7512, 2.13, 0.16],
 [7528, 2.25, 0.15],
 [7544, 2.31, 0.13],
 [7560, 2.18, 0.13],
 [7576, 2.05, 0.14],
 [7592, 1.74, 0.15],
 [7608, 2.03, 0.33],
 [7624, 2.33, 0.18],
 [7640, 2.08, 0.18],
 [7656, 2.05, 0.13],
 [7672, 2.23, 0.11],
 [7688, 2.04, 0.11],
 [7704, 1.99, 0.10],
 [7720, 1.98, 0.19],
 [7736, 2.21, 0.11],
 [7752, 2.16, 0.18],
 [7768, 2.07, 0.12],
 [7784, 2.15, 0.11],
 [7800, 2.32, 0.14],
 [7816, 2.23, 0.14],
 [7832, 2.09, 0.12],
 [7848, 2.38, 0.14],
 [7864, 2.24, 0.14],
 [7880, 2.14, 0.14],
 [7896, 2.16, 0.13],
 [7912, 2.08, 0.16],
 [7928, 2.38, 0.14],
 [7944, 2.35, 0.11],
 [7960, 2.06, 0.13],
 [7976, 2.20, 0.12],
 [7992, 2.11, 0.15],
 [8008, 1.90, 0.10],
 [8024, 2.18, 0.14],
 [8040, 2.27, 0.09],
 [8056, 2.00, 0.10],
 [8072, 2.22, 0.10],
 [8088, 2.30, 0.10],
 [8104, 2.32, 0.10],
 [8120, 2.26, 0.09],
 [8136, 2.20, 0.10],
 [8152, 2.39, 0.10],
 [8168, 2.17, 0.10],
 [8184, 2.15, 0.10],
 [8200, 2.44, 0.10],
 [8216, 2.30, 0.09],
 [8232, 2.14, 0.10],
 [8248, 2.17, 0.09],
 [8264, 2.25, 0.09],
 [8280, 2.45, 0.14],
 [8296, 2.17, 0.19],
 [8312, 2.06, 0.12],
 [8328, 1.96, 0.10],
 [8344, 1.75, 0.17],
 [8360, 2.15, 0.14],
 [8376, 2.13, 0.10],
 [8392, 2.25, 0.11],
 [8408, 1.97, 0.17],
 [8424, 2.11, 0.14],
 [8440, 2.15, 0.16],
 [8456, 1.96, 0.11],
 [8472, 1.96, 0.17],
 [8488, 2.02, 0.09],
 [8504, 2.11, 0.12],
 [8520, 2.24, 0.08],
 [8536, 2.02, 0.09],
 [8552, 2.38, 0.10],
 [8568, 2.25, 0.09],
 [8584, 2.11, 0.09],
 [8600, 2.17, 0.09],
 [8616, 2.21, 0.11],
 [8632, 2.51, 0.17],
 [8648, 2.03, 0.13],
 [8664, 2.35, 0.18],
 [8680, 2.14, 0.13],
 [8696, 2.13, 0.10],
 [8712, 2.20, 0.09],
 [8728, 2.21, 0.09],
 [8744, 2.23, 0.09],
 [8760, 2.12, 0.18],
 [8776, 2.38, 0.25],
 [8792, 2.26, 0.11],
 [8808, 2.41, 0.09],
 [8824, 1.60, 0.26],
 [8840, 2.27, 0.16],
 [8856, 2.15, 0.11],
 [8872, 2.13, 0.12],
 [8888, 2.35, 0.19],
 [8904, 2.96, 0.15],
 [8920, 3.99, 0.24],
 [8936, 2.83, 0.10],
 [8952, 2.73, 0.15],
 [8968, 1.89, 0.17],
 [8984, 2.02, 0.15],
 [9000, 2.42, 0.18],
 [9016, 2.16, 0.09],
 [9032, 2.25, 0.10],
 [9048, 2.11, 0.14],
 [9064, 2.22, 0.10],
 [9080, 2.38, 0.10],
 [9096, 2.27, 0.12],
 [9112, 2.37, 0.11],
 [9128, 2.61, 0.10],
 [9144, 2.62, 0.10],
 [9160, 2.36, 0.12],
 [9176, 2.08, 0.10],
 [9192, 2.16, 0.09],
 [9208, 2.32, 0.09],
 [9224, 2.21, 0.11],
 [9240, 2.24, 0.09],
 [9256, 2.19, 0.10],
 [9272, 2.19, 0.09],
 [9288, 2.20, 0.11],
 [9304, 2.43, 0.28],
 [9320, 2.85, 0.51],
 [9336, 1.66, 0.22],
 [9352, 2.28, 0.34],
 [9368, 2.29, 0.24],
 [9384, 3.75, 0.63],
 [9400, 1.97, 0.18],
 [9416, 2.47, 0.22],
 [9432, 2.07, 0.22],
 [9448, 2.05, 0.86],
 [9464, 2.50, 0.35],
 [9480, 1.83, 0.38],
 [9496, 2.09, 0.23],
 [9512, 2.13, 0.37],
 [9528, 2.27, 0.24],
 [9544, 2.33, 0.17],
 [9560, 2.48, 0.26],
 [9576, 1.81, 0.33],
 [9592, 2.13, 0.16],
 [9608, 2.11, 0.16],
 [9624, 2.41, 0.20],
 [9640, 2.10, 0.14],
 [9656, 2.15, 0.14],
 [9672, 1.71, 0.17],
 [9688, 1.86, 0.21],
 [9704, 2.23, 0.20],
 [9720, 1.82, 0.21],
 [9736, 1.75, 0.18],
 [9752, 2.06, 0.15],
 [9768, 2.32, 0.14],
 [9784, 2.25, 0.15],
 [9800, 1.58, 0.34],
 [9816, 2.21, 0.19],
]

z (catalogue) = 0.36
